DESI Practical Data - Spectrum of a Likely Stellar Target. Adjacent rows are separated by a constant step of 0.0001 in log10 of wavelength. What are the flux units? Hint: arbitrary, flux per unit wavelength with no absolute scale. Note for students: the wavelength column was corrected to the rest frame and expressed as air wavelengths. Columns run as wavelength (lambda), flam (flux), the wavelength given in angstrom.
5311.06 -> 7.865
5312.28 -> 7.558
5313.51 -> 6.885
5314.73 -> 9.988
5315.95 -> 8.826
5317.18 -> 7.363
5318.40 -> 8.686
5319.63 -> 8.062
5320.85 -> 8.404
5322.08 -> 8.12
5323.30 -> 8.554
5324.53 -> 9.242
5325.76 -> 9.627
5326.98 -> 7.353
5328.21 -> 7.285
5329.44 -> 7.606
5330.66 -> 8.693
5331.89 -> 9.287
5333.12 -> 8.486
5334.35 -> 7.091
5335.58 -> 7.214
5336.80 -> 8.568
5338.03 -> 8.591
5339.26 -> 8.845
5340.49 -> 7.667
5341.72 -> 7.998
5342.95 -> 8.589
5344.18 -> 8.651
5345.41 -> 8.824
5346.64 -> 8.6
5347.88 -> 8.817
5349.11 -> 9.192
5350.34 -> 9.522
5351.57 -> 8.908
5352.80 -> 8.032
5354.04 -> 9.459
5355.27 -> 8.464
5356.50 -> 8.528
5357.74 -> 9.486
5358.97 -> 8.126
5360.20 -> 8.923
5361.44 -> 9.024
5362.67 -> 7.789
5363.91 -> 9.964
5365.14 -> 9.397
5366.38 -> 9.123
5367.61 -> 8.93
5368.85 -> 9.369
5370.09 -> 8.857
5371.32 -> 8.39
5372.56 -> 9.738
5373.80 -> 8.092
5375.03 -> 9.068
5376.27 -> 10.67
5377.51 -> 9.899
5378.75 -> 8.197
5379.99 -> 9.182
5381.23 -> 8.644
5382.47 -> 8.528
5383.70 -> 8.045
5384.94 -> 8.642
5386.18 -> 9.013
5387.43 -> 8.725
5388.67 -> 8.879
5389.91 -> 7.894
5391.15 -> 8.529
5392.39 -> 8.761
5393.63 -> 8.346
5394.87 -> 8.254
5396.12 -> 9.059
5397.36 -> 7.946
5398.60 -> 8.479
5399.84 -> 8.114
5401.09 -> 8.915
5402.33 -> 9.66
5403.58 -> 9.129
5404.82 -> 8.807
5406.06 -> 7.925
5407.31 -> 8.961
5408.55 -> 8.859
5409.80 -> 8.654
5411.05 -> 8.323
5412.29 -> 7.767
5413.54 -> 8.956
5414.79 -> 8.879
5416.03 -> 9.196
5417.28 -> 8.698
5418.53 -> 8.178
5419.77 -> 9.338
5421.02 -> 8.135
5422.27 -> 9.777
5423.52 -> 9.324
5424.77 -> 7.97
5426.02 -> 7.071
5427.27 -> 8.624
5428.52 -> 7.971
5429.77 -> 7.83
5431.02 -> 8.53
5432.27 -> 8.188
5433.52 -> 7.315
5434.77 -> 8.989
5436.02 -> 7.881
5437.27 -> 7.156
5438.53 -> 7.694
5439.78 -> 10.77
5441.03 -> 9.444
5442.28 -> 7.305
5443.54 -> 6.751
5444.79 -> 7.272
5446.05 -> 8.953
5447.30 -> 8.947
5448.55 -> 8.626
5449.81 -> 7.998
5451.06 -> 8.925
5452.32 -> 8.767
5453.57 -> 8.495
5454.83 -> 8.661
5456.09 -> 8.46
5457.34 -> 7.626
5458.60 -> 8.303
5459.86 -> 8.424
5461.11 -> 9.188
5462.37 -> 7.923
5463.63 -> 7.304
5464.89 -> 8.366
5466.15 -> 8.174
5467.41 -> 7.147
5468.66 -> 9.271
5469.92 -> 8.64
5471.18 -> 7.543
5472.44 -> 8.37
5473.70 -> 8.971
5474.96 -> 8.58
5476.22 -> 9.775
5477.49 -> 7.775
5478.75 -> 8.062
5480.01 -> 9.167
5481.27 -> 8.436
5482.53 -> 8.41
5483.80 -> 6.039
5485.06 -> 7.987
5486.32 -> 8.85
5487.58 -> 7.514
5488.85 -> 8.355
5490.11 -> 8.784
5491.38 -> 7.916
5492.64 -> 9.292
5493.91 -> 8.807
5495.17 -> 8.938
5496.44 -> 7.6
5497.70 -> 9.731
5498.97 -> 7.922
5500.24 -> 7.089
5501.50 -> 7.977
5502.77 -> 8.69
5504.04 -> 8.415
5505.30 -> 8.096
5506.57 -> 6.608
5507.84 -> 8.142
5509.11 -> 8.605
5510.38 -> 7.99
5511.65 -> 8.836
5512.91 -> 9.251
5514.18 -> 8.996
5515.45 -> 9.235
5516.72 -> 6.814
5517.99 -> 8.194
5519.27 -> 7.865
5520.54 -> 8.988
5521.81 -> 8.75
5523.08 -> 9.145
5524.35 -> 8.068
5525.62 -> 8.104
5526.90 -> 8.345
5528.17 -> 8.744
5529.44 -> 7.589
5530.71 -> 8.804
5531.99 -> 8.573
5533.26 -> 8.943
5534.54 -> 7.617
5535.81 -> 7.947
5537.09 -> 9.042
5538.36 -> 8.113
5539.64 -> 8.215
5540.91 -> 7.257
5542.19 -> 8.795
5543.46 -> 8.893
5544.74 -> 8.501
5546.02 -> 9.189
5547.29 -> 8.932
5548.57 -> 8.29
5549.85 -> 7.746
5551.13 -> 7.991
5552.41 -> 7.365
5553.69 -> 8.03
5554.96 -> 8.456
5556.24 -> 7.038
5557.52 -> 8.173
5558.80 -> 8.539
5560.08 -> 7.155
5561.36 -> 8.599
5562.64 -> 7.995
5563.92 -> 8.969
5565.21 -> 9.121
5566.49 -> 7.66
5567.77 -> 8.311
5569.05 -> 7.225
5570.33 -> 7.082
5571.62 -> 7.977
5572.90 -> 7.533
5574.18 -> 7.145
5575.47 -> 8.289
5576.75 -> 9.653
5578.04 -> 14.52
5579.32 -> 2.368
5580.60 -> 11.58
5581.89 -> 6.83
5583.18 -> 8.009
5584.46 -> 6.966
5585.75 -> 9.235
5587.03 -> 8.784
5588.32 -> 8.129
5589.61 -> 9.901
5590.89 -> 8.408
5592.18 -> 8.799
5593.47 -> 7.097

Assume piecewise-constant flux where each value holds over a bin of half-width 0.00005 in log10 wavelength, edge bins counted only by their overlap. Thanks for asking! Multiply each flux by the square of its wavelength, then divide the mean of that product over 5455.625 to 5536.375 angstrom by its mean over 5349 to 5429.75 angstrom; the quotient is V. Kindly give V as 1.0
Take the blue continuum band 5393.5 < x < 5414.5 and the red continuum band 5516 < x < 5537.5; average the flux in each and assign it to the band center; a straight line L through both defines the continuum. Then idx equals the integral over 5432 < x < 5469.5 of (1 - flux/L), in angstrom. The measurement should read 1.0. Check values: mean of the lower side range 8.61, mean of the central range 8.28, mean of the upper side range 8.32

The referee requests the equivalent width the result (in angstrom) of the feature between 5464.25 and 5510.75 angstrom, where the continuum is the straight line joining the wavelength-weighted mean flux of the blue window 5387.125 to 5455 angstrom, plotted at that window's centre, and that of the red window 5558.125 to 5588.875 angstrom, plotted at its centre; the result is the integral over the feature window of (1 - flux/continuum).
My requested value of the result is 0.6 angstrom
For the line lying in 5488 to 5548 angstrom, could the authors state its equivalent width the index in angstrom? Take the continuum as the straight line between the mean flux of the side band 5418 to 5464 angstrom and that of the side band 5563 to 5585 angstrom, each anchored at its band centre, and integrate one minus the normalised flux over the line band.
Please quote -1.0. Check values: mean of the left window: 8.33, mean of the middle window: 8.39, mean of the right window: 8.19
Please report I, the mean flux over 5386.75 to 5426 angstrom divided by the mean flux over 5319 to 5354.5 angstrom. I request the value 1.0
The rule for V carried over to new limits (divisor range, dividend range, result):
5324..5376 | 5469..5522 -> 1.01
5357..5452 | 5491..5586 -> 1.01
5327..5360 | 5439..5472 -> 1.03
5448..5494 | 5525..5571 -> 1.01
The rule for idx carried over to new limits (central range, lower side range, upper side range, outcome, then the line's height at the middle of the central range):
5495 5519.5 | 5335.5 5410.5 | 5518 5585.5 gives 0.4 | 8.38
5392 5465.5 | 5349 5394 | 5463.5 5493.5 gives 1.1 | 8.57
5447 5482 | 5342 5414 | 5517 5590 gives 0.5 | 8.54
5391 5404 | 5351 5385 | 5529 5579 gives 0.2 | 8.82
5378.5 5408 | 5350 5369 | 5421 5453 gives 0.1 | 8.66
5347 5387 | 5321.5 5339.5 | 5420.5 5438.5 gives -3.3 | 8.25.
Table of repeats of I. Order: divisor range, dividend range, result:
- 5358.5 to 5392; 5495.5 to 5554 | 0.94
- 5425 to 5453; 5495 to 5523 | 1.01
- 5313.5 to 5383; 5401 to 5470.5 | 0.97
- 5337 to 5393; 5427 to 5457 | 0.94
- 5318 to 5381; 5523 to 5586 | 0.95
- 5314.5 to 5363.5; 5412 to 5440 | 0.99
